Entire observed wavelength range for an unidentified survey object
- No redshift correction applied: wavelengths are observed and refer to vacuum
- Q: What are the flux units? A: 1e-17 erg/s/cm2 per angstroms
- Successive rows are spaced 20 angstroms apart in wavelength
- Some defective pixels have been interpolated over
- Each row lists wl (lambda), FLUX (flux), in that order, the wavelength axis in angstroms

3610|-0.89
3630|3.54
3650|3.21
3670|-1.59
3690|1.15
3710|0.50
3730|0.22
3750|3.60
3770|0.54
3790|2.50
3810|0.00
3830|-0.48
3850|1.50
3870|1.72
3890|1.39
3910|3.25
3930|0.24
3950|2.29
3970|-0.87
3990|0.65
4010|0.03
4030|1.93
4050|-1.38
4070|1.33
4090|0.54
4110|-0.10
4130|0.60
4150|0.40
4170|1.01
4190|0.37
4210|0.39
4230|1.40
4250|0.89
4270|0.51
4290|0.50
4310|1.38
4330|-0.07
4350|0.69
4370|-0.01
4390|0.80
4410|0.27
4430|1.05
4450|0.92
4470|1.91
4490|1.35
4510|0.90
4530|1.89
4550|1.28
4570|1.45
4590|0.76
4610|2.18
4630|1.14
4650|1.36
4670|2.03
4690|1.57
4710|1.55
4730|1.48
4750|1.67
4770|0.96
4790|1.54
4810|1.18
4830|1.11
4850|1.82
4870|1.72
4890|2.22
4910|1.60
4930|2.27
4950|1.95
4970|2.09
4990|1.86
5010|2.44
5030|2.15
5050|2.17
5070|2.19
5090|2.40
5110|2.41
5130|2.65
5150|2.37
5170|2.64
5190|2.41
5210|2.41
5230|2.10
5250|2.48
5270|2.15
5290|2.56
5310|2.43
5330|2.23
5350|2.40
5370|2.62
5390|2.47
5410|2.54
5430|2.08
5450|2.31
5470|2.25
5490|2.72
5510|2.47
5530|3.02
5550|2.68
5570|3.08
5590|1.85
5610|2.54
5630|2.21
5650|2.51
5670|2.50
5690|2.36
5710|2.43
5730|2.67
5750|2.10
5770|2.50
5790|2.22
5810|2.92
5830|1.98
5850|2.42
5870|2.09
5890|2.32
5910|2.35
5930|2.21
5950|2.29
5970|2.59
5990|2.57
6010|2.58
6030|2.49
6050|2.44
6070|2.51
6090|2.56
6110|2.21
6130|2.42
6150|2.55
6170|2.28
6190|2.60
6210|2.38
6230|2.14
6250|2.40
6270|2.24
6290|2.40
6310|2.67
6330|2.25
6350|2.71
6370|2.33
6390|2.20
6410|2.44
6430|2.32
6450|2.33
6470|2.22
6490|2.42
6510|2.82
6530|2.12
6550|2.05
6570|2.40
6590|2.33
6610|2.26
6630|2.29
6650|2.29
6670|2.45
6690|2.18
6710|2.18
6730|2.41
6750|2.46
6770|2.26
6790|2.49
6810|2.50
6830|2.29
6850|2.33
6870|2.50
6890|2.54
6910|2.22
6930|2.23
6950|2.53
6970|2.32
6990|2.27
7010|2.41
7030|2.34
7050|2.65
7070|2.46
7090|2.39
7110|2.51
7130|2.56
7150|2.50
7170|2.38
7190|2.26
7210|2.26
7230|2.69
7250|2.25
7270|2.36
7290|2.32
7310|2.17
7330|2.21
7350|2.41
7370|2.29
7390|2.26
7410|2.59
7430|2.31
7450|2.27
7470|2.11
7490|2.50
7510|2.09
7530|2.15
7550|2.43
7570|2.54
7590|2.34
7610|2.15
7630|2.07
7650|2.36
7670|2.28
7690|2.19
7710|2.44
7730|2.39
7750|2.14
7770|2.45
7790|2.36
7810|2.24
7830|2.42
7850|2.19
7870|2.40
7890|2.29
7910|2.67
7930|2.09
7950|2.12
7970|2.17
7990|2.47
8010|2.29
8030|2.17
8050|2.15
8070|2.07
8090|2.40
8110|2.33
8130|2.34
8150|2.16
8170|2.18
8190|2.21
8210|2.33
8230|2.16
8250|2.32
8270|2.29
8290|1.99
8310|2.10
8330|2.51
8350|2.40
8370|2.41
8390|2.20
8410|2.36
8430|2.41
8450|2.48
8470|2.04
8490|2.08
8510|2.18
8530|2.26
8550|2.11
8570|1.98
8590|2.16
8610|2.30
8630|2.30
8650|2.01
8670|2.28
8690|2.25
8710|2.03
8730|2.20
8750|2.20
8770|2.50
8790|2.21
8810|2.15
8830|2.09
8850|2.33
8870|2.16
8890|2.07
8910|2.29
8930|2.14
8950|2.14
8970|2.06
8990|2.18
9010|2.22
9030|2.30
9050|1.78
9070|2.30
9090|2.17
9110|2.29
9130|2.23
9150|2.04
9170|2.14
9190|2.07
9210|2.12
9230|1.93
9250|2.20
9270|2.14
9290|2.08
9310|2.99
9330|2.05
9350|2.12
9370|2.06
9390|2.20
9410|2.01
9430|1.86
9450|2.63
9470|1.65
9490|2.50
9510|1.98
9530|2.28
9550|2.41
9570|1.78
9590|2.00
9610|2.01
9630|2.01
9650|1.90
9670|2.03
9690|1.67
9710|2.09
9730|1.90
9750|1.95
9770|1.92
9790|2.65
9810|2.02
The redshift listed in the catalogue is 0.119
